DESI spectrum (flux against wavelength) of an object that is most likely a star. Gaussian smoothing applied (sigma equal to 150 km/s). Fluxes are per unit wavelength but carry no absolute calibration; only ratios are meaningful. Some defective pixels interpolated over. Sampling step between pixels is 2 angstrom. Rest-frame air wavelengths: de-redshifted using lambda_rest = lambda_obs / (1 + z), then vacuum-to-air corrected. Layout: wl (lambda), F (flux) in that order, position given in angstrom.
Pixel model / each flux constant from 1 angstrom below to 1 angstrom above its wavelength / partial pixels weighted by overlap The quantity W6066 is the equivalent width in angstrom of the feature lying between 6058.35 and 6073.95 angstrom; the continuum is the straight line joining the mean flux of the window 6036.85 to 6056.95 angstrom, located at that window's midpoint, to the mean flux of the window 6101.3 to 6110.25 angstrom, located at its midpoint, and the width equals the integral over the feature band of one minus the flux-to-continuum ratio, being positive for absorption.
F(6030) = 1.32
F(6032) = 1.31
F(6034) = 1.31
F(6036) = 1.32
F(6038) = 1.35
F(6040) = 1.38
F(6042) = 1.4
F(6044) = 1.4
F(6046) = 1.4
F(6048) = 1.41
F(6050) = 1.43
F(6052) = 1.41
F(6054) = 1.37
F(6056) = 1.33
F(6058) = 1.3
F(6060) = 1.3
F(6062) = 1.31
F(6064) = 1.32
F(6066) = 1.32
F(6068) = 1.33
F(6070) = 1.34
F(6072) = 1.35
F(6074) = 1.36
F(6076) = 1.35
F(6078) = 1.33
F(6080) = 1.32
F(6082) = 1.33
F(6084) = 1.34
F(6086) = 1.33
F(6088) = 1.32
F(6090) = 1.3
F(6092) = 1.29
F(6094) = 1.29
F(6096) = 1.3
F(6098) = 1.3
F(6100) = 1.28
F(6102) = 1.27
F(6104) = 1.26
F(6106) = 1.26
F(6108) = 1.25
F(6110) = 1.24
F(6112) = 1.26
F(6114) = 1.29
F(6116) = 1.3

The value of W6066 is 0.2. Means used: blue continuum 1.39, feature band 1.33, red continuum 1.26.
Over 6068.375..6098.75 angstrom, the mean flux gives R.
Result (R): 1.32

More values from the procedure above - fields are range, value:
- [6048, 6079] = 1.35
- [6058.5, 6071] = 1.32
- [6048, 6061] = 1.36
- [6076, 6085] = 1.33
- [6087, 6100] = 1.3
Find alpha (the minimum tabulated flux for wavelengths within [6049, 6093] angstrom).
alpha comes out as 1.29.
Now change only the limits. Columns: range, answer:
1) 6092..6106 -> 1.26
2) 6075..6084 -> 1.32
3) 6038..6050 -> 1.35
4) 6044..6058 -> 1.3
